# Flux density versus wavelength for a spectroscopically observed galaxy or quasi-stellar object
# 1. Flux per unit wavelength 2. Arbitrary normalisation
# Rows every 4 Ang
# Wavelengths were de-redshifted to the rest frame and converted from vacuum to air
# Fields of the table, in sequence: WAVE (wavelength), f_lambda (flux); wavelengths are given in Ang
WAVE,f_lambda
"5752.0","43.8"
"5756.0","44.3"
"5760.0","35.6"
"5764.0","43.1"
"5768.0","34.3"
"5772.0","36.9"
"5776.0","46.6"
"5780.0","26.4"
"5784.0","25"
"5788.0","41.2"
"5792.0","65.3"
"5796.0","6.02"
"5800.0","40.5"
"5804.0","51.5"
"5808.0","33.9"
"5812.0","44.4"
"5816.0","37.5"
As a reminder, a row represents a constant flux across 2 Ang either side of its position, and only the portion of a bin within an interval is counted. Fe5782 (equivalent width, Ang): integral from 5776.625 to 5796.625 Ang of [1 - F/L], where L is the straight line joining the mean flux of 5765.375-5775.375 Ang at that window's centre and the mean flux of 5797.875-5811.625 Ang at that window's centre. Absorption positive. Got 2.1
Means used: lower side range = 37.6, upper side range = 41.9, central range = 35.6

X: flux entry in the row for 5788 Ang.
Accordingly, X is 41.2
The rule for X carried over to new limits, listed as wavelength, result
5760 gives 35.6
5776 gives 46.6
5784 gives 25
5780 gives 26.4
